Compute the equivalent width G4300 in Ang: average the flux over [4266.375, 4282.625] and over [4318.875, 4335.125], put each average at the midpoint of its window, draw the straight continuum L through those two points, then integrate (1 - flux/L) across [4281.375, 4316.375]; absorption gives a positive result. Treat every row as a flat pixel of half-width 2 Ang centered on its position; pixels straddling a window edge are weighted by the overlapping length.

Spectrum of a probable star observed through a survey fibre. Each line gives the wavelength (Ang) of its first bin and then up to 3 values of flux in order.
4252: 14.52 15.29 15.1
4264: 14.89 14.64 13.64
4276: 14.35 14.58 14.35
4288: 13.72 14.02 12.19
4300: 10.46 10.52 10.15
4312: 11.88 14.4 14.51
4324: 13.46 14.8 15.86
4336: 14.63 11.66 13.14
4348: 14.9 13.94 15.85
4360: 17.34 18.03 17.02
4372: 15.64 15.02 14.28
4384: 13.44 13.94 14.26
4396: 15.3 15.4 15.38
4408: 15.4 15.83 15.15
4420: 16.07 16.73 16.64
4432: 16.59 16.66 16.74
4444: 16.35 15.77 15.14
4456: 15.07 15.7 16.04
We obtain 5.1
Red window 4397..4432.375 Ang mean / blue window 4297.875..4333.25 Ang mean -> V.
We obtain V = 1.24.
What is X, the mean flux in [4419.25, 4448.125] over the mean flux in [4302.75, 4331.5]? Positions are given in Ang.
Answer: 1.3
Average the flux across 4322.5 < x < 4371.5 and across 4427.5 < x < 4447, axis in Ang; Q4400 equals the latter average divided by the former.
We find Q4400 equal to 1.10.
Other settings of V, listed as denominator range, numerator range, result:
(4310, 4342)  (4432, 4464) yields 1.15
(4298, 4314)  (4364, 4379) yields 1.49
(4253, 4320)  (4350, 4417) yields 1.14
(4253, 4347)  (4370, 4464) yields 1.14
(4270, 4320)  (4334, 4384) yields 1.17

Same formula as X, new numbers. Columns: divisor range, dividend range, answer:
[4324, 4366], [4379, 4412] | 0.99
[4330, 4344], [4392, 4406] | 1.09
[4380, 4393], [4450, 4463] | 1.10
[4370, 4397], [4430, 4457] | 1.11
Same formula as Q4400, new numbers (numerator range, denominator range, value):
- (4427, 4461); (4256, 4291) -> 1.11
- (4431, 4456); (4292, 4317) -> 1.38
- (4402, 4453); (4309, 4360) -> 1.14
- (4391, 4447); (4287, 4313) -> 1.35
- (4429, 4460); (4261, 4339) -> 1.19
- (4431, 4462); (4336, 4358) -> 1.14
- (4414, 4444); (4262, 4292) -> 1.15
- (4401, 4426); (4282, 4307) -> 1.26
